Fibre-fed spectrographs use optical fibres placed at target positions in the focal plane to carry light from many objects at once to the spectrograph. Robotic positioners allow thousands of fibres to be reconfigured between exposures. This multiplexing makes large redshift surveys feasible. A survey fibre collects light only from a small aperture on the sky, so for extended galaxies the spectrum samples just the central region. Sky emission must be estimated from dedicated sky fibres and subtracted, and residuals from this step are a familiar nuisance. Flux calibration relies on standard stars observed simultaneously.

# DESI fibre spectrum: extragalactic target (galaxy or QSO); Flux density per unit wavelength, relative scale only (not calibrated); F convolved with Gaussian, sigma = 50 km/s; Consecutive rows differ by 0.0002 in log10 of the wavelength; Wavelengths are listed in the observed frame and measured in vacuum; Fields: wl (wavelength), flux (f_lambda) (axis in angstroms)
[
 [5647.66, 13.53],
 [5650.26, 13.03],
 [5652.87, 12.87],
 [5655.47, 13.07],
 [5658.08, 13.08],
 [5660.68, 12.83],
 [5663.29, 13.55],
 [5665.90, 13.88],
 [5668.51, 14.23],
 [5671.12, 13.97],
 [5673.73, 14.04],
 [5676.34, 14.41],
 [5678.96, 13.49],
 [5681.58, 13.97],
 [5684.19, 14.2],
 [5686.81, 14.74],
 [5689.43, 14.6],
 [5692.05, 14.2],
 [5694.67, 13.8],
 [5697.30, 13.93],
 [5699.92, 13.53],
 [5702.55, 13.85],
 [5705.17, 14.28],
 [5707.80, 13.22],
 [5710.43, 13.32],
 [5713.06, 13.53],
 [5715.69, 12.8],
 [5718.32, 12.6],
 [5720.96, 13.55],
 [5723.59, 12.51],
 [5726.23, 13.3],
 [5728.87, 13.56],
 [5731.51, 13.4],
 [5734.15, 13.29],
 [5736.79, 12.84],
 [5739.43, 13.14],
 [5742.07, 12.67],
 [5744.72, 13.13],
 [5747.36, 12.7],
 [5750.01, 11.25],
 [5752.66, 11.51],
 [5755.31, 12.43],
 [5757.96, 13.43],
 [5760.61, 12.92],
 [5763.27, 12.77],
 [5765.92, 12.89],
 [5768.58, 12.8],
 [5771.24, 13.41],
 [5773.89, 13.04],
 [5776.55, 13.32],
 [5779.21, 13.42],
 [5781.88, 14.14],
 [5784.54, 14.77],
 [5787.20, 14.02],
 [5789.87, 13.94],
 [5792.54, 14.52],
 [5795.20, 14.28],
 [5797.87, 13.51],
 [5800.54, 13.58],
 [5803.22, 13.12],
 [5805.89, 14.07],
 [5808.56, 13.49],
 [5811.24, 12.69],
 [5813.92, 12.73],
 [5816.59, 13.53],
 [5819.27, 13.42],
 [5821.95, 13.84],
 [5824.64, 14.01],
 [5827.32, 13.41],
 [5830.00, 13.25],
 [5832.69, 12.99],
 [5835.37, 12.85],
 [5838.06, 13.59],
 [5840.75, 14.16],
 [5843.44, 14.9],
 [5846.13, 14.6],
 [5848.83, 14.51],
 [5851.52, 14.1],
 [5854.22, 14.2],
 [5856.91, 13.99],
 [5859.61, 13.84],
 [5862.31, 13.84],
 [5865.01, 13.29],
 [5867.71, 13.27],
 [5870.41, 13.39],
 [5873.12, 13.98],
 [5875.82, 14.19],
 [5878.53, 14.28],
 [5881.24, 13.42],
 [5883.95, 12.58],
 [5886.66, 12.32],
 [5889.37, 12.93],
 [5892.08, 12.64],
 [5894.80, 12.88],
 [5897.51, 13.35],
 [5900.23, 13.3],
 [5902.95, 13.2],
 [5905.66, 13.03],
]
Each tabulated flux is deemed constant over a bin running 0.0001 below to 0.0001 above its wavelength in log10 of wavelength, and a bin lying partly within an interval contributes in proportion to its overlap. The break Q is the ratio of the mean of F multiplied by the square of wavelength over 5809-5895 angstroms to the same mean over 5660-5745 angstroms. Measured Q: 1.1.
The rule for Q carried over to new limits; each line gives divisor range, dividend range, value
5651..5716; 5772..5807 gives 1.04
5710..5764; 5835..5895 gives 1.11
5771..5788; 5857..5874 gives 1.02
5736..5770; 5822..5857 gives 1.13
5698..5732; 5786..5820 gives 1.05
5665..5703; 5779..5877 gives 1.03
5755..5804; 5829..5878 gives 1.05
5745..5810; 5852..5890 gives 1.05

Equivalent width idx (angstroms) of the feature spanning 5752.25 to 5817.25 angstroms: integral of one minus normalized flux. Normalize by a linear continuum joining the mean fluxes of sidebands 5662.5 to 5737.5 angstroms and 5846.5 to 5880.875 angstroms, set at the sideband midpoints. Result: 1.9 angstroms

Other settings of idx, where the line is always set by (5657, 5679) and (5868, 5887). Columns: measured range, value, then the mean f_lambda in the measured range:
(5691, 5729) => 0.7 angstroms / 13.5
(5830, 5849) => -0.4 angstroms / 13.9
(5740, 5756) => 1.6 angstroms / 12.3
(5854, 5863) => -0.3 angstroms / 14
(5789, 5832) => 0.0 angstroms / 13.6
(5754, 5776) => 1.1 angstroms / 13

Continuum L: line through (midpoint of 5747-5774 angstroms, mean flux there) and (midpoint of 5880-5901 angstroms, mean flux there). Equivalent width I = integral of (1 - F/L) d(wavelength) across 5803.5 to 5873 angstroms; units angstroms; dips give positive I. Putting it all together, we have -4.8 angstroms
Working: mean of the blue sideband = 12.6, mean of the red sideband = 12.9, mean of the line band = 13.7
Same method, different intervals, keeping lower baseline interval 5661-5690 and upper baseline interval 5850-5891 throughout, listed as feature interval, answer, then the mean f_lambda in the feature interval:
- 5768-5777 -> 0.43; 13.2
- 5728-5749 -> 1.27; 13.1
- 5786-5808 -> -0.18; 13.9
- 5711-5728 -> 1.05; 13.1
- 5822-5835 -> 0.25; 13.4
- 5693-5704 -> 0.15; 13.8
